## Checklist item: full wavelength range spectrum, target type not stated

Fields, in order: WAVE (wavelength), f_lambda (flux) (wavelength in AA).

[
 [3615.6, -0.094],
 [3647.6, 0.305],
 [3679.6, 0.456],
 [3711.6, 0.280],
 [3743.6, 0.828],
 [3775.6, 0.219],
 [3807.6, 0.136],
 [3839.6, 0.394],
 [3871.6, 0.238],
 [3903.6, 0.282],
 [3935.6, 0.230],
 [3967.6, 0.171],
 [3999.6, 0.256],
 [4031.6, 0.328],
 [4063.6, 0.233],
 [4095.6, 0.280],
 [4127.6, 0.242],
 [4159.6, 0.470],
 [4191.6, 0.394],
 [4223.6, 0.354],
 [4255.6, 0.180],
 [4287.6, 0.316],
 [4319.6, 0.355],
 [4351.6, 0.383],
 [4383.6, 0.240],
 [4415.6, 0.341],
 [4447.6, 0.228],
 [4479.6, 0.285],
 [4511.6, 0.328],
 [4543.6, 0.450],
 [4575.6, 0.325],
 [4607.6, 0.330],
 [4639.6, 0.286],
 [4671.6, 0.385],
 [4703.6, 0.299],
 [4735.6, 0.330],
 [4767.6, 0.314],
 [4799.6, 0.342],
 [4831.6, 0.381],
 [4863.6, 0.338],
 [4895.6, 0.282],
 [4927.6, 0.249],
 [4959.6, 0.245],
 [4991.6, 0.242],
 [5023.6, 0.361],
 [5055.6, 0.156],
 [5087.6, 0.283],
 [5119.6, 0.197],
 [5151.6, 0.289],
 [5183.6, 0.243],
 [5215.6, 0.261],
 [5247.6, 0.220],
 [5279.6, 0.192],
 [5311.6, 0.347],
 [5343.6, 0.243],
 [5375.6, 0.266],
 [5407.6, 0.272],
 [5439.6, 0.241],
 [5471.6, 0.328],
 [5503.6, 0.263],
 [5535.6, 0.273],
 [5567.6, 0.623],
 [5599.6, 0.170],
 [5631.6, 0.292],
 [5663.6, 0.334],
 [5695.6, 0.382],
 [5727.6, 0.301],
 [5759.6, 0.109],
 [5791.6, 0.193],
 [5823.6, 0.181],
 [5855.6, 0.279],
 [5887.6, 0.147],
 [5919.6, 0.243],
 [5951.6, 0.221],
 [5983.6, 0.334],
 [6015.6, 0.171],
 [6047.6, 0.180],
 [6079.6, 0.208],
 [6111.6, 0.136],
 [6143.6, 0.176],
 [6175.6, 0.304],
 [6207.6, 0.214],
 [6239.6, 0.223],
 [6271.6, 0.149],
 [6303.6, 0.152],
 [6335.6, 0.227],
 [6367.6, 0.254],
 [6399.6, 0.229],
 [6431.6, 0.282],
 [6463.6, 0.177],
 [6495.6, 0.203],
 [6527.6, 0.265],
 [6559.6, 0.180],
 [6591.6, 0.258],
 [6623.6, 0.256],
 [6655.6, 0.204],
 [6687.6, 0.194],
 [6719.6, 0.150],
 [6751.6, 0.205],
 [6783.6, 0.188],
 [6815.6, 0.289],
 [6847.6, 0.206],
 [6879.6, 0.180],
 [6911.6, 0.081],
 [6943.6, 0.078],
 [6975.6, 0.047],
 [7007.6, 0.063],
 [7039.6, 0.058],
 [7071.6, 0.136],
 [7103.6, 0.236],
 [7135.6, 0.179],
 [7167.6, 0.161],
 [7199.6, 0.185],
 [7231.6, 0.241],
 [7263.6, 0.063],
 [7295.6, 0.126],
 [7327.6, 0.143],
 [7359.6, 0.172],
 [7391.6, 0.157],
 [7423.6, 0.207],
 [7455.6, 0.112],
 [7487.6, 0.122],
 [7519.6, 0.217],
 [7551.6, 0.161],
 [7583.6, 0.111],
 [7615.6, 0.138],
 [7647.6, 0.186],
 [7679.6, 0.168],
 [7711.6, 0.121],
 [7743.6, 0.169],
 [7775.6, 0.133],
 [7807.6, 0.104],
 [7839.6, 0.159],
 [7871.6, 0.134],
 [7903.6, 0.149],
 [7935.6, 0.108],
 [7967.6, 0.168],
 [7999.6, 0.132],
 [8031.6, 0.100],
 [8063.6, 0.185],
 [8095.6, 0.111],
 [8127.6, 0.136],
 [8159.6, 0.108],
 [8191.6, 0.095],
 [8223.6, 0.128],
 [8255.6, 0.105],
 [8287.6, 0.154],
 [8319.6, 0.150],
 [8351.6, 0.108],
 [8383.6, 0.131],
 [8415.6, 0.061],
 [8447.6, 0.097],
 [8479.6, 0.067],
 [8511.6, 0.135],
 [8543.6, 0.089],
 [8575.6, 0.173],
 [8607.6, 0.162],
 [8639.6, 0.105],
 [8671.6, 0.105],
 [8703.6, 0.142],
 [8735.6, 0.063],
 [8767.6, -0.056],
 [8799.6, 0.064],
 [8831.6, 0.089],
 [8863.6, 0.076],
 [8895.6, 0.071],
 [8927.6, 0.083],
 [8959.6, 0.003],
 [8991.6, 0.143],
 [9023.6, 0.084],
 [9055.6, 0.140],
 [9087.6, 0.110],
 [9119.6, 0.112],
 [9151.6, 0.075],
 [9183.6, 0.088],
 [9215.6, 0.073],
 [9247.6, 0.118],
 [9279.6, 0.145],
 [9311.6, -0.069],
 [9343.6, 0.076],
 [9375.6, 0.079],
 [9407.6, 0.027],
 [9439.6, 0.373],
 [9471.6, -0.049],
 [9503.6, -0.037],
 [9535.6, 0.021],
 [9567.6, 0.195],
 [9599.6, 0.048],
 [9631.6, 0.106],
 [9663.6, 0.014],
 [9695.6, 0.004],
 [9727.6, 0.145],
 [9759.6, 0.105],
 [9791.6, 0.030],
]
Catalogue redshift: 0.388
